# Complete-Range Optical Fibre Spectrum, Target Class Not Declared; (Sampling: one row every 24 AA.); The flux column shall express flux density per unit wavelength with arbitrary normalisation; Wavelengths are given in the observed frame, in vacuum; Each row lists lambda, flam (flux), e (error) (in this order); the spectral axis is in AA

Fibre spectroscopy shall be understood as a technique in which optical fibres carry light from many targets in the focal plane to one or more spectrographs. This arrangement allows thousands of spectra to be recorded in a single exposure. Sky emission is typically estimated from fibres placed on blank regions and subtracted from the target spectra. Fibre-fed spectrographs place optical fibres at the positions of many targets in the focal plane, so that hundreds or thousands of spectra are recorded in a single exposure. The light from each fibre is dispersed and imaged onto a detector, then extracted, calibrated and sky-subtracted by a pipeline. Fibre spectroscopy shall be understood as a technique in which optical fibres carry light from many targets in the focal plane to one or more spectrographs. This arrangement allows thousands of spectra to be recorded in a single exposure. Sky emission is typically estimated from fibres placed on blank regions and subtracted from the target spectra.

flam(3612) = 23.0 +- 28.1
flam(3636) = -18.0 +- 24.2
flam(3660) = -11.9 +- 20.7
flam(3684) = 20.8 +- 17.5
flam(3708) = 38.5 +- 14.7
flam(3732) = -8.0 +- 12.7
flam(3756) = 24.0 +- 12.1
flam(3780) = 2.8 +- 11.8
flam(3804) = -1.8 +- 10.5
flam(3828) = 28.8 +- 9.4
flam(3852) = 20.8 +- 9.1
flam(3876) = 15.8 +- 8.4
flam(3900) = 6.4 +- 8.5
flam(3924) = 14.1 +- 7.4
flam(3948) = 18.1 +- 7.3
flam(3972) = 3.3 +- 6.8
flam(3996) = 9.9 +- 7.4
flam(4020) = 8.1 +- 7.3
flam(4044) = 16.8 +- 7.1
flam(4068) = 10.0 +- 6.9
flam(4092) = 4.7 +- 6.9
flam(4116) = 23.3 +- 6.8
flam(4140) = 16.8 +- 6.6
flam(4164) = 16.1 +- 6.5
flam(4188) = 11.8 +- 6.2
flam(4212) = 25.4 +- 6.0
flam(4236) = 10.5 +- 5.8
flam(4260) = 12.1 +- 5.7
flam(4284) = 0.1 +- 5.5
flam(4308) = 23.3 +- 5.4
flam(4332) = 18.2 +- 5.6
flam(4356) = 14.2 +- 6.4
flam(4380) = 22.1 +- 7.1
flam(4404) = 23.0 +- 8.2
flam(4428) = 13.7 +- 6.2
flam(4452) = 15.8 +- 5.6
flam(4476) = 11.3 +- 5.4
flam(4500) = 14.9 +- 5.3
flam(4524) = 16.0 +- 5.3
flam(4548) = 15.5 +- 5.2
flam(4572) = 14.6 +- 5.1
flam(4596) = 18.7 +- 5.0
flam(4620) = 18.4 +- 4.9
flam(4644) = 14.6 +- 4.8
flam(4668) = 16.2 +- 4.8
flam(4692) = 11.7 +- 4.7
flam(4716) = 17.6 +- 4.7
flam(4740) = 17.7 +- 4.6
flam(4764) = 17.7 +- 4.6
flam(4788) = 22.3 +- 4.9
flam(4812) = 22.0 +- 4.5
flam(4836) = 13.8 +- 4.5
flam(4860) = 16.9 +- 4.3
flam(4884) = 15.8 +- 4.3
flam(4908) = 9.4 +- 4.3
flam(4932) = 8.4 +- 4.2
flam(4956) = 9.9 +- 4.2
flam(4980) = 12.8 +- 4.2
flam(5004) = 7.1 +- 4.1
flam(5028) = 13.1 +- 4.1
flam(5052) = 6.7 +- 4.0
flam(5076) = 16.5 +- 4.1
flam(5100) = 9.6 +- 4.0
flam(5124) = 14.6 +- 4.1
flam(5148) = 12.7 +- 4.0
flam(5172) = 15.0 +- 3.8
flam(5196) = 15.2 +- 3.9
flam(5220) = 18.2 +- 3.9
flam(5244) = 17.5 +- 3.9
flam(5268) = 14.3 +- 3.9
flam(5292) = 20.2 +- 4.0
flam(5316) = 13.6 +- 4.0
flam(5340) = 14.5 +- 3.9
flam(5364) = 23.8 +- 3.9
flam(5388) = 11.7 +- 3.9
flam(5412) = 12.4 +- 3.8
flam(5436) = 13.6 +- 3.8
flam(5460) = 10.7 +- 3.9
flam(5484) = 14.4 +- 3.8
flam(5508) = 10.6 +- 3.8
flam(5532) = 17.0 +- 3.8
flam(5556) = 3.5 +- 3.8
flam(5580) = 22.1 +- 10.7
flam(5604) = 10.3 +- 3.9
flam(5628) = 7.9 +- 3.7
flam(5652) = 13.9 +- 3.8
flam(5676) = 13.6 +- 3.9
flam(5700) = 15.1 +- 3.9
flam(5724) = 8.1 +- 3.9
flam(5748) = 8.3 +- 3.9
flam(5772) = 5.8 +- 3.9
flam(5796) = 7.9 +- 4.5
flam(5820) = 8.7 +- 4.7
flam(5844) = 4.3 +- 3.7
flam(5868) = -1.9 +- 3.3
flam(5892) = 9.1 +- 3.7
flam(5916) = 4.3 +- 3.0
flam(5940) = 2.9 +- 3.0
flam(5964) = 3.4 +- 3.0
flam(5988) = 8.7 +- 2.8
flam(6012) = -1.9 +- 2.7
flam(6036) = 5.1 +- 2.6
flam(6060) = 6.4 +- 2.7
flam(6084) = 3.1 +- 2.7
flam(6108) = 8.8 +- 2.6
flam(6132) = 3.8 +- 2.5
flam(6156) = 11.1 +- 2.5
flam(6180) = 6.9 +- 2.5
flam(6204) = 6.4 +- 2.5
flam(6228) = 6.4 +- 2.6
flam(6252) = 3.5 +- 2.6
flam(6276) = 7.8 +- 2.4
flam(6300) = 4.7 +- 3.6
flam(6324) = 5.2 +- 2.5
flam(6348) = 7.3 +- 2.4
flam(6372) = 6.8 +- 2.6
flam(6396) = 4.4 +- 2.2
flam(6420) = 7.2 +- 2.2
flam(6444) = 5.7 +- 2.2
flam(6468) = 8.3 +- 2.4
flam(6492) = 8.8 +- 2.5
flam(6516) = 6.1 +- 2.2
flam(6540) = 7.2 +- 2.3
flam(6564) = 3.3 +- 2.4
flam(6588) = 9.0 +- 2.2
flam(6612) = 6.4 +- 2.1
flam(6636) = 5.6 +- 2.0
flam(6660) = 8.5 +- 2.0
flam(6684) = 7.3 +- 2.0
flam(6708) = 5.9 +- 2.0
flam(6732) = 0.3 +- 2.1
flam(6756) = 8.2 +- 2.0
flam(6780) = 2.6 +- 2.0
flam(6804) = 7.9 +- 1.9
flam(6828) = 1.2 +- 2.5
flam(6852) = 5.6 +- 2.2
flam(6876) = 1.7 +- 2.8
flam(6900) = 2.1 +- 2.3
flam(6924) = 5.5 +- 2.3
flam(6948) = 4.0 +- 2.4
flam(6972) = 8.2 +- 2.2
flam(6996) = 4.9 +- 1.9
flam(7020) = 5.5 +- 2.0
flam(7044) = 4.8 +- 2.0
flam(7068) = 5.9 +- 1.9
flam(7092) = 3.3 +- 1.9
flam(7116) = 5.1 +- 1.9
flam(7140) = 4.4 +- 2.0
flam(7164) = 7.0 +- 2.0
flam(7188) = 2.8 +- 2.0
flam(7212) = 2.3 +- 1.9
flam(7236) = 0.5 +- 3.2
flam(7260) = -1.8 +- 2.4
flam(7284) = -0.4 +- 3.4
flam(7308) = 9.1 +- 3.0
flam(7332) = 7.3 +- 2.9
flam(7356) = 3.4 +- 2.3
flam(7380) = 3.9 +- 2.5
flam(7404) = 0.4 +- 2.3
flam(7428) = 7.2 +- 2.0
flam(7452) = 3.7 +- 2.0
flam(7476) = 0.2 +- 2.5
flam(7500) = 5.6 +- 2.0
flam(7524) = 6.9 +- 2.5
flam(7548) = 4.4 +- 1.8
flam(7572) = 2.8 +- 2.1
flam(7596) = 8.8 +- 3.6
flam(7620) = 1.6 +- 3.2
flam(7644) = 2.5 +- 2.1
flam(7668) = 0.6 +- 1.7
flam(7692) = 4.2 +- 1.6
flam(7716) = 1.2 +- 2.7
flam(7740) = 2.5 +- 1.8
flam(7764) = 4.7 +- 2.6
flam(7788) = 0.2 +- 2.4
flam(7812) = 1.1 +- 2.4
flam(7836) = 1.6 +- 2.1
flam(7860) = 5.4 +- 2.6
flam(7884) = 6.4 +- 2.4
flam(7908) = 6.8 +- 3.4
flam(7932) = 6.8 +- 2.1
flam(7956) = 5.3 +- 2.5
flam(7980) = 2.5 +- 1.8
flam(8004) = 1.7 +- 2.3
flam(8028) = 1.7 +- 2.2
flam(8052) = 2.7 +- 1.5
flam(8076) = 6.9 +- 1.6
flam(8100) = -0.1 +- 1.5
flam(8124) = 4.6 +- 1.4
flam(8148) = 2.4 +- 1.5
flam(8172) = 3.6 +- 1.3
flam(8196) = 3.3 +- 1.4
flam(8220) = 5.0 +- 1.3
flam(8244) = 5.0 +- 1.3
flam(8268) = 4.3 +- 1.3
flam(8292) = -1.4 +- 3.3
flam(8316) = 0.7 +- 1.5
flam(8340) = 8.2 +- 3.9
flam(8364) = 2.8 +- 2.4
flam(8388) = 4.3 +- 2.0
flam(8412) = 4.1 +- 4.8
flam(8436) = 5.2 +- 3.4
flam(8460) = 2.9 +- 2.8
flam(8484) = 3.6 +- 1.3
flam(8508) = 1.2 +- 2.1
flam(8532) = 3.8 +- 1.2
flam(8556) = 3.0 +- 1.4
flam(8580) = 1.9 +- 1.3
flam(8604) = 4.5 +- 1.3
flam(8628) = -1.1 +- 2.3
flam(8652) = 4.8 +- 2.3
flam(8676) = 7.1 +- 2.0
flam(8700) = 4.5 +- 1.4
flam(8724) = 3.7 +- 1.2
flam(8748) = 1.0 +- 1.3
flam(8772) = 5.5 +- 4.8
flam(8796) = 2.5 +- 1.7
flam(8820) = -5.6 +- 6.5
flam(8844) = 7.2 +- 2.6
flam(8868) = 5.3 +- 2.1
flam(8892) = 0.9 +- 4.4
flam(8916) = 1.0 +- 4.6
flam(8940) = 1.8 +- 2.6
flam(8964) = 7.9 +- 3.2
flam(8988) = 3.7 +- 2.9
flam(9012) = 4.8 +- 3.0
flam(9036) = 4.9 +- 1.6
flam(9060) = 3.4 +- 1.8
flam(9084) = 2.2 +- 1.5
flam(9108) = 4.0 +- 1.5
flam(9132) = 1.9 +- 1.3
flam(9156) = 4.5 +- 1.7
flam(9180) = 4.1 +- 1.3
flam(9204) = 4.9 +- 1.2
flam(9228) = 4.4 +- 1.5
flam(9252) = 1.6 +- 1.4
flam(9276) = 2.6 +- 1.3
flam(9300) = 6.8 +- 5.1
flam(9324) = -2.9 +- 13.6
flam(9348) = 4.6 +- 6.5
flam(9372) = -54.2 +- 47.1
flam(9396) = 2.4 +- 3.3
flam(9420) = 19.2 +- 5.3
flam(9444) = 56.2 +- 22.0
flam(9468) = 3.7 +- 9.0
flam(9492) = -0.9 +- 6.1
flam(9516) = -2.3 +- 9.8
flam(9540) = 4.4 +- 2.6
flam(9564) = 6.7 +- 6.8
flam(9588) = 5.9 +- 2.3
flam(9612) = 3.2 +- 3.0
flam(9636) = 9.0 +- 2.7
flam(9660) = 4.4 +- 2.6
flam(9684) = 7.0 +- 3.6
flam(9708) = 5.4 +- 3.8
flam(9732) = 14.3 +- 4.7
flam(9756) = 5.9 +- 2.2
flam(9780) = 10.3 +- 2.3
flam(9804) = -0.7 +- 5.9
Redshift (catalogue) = 1.53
